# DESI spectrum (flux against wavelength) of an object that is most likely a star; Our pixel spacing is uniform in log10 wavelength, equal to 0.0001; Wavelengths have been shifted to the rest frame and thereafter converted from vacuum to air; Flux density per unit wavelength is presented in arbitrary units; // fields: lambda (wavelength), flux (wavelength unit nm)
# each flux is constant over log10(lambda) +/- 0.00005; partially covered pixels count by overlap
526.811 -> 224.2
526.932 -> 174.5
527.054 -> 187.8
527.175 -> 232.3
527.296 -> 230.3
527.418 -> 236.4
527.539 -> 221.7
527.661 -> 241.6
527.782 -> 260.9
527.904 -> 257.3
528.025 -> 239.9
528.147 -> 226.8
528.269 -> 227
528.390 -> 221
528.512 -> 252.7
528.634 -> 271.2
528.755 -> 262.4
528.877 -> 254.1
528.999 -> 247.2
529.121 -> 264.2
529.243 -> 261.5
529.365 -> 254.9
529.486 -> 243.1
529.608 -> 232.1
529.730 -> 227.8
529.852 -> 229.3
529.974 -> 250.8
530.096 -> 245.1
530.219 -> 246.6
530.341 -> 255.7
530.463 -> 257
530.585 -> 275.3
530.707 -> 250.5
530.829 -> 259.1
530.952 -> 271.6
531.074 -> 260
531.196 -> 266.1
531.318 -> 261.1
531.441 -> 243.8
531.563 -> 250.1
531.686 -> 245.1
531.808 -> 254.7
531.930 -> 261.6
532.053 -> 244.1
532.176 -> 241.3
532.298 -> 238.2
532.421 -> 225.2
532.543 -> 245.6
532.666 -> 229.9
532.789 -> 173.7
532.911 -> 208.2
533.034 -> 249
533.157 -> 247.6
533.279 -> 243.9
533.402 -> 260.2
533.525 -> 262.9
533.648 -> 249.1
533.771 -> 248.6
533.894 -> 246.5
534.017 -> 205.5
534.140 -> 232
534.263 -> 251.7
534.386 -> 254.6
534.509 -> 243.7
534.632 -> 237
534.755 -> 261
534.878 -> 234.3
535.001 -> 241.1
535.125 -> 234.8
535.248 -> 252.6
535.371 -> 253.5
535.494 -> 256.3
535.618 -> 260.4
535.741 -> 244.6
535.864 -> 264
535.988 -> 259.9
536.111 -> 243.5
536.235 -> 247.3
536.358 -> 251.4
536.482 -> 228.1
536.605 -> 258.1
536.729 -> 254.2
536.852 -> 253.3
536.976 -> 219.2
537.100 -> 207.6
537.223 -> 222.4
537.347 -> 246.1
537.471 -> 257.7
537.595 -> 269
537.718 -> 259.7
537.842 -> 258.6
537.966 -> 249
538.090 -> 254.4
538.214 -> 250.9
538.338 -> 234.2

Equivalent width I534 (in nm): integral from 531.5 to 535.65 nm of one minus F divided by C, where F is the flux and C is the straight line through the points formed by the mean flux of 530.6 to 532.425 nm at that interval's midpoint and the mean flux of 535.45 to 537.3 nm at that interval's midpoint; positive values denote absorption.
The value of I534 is 0.12 nm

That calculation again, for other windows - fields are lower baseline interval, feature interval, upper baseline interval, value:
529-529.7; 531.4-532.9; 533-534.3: 0.06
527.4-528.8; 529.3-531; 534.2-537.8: -0.04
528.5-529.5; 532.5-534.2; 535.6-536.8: 0.12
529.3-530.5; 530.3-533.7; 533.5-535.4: -0.05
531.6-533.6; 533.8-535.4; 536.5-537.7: -0.01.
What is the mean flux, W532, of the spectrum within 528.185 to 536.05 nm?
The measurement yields 247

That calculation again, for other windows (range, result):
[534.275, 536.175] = 249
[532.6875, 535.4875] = 241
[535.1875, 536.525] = 251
